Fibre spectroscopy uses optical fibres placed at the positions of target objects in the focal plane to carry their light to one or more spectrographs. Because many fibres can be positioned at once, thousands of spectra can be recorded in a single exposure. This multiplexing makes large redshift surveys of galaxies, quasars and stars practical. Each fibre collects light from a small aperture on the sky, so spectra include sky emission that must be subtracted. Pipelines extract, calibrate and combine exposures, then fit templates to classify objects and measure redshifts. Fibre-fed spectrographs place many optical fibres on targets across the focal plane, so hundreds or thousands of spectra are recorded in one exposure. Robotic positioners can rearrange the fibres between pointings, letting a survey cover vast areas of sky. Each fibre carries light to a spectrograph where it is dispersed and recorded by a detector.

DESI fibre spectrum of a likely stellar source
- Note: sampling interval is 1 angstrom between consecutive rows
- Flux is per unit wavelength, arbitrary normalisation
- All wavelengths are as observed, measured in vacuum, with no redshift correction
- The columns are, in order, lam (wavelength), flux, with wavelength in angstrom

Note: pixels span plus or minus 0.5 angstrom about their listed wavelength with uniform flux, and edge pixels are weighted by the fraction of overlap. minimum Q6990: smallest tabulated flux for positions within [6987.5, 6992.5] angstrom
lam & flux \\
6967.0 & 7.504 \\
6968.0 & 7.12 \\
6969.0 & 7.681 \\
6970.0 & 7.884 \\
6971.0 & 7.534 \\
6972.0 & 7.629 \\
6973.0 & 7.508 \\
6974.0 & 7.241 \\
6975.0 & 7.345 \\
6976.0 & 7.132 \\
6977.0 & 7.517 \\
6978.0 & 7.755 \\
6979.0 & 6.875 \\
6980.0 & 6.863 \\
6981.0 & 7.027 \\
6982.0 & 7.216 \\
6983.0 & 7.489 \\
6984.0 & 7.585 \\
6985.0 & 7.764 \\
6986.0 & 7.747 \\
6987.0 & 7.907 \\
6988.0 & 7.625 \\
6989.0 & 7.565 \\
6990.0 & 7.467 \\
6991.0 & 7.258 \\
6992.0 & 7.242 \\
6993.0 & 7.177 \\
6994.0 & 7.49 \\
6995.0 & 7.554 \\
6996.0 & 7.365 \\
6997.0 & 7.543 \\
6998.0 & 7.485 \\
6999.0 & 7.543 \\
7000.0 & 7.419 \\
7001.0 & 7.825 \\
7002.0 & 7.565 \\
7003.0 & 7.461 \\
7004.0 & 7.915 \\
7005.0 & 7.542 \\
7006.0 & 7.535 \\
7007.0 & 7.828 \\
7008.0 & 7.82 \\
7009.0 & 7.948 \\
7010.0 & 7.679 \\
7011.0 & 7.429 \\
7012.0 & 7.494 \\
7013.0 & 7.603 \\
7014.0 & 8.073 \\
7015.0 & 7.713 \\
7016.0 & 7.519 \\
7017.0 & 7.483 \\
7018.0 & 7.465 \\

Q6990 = 7.242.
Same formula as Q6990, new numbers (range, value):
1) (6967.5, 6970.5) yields 7.12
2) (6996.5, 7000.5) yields 7.419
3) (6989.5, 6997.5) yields 7.177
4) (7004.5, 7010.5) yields 7.535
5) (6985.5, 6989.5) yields 7.565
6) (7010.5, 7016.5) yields 7.429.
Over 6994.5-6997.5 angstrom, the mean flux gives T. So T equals 7.49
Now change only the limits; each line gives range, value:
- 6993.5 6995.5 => 7.52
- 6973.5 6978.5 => 7.4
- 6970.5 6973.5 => 7.56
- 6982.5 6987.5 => 7.7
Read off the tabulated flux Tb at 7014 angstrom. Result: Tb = 8.073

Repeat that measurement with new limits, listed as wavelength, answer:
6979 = 6.875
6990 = 7.467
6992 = 7.242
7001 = 7.825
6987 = 7.907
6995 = 7.554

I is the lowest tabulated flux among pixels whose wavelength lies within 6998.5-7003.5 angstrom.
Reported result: 7.419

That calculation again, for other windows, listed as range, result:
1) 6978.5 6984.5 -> 6.863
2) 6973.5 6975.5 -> 7.241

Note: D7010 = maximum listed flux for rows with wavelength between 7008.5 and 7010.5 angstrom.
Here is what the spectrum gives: 7.948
